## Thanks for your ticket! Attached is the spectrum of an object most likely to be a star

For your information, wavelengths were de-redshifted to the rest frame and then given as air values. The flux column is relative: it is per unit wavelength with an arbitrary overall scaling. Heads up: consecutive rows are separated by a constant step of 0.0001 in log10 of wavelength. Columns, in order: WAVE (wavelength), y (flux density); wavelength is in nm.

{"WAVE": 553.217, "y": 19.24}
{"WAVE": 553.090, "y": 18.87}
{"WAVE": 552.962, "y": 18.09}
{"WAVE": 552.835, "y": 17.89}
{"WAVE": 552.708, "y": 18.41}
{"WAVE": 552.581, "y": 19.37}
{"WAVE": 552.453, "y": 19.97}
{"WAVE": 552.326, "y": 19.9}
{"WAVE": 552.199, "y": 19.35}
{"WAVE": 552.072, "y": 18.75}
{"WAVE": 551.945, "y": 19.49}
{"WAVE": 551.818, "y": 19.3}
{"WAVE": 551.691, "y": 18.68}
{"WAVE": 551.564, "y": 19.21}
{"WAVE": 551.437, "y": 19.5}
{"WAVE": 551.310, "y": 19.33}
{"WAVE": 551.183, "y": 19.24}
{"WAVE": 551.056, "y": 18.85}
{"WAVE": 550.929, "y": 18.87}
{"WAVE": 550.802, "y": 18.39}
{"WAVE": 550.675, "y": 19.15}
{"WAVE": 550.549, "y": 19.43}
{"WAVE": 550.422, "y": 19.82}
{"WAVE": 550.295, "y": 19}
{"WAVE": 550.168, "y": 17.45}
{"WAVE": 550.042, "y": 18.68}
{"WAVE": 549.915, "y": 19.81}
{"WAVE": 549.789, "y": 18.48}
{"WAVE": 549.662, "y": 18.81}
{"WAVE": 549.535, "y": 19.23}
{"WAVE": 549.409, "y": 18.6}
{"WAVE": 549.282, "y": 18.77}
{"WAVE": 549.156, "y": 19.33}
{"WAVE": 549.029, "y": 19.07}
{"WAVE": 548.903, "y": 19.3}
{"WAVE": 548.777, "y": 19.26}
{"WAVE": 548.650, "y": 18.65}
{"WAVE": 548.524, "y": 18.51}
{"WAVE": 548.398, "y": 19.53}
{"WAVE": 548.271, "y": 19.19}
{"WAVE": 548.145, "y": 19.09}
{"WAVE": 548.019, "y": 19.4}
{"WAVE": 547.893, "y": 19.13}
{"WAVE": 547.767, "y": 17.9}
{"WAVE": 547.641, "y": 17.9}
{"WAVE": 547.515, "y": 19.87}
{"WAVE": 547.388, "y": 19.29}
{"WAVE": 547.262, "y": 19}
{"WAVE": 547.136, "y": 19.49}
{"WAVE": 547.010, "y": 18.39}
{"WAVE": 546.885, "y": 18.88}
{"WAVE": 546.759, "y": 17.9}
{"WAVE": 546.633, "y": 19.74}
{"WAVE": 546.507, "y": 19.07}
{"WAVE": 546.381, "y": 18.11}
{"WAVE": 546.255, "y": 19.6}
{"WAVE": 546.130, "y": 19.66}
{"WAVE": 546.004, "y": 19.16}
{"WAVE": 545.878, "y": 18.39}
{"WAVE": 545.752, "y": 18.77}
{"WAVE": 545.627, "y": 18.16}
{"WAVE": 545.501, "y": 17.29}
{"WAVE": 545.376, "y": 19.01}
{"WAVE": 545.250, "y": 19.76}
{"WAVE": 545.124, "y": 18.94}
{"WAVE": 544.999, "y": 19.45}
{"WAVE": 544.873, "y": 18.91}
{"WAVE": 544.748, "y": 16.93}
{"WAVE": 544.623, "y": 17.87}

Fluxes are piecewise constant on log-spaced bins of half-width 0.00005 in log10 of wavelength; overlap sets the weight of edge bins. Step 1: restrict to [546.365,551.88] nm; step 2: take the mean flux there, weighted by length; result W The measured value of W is 19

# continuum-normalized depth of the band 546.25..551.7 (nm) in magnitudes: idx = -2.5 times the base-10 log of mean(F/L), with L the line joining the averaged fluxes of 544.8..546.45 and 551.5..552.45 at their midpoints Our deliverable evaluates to 0.01 mag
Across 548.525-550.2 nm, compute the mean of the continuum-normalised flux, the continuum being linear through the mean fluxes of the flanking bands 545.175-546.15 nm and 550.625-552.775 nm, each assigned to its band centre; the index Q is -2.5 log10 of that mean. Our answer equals 0.005 mag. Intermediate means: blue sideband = 18.7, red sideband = 19.2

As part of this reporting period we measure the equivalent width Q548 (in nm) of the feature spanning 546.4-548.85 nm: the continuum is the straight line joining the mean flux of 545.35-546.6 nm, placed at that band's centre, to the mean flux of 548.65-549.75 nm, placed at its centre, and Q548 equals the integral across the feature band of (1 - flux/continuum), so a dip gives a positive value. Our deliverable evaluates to -0.01 nm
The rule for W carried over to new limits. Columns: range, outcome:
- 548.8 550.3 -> 18.9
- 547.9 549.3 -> 19.1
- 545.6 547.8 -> 18.9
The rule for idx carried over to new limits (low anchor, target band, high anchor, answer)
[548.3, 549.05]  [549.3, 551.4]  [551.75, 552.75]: 0.01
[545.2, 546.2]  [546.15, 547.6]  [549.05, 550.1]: -0.01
